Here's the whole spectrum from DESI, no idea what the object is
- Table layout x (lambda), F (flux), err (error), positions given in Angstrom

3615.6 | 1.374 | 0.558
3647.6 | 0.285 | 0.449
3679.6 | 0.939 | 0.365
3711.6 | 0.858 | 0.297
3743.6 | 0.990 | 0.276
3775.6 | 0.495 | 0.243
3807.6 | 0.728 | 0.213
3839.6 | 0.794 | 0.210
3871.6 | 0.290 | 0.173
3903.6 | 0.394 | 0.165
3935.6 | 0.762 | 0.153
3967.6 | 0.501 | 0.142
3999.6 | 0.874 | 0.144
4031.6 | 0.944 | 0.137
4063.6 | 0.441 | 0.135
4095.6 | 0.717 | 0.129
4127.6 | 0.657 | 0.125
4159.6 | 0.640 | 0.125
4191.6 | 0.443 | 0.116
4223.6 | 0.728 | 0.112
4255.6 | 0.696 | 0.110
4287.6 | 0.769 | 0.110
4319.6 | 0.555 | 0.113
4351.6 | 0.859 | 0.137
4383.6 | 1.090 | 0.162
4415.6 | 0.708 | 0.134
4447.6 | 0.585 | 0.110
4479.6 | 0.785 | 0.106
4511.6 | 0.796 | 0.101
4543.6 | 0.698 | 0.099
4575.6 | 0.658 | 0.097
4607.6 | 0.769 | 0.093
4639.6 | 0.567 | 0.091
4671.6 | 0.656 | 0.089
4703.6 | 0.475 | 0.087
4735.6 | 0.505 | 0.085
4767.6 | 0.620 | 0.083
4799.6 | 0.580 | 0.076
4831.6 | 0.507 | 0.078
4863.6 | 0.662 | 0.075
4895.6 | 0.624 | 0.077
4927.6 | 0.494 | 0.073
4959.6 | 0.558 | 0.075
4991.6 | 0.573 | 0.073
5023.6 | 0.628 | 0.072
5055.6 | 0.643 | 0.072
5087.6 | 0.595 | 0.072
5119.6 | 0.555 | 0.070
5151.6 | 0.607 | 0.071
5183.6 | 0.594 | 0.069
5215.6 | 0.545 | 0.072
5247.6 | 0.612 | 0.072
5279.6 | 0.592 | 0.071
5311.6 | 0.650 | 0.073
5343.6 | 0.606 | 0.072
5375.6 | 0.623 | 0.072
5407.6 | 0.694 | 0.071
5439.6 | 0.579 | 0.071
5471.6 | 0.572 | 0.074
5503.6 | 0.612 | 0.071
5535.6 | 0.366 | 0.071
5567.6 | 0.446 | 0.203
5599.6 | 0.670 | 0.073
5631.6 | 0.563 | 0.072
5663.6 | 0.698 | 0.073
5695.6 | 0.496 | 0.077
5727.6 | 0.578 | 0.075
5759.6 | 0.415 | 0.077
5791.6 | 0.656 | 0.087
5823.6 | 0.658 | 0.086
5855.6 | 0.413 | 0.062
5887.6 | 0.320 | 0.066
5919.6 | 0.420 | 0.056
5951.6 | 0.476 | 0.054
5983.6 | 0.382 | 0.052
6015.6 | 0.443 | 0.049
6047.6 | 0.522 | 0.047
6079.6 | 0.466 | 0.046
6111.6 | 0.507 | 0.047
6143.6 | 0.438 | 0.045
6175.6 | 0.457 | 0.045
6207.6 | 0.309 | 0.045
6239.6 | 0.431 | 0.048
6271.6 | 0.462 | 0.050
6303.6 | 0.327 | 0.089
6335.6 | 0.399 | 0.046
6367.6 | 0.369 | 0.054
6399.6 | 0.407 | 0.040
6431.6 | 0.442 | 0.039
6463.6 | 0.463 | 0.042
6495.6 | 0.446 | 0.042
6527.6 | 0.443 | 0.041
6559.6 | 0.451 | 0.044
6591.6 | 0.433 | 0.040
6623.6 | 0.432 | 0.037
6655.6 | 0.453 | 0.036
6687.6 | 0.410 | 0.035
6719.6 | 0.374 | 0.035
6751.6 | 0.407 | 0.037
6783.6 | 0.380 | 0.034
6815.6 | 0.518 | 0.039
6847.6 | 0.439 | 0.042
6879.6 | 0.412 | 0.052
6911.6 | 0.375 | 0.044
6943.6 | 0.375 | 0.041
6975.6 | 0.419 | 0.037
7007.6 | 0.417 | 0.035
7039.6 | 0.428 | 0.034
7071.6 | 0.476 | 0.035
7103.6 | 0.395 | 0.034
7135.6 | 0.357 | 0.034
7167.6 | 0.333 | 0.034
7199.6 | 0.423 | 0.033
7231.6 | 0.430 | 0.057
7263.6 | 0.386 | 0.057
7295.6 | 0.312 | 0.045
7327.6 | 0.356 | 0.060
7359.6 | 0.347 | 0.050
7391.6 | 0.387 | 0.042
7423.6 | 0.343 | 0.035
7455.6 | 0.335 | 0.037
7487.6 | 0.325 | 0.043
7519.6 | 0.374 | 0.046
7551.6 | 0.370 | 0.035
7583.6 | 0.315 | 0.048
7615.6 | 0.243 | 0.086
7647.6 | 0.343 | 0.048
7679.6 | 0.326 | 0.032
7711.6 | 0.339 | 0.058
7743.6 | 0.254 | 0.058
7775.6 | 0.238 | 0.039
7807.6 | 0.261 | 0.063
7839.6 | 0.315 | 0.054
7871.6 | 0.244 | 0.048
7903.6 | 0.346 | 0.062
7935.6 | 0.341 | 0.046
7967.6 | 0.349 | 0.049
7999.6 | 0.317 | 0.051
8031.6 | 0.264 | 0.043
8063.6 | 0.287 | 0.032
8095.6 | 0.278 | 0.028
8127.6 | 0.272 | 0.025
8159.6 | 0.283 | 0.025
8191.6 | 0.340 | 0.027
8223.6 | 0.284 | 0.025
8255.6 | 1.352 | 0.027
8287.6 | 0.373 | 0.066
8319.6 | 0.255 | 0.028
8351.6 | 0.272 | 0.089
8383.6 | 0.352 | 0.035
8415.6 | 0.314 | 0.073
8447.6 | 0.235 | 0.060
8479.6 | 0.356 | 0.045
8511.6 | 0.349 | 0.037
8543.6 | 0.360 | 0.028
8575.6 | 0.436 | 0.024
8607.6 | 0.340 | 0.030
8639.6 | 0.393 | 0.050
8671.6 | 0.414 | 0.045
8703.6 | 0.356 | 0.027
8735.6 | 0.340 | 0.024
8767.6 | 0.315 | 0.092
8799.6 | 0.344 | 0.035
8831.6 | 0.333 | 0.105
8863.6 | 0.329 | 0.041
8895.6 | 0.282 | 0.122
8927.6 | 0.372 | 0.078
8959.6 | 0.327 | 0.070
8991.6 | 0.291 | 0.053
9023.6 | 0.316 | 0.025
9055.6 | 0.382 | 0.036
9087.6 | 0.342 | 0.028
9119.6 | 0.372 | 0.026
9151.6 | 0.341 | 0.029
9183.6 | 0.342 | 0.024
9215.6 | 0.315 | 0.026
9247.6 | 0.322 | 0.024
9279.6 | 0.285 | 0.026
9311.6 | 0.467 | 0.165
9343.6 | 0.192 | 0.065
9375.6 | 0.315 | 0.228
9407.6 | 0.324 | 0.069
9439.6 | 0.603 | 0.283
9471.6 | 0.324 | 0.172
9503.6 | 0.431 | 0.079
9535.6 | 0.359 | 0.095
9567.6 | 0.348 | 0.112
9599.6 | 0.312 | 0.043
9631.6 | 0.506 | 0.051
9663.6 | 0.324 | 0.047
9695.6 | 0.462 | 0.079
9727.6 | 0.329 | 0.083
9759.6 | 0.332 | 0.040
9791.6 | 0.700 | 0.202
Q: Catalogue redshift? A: 1.22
